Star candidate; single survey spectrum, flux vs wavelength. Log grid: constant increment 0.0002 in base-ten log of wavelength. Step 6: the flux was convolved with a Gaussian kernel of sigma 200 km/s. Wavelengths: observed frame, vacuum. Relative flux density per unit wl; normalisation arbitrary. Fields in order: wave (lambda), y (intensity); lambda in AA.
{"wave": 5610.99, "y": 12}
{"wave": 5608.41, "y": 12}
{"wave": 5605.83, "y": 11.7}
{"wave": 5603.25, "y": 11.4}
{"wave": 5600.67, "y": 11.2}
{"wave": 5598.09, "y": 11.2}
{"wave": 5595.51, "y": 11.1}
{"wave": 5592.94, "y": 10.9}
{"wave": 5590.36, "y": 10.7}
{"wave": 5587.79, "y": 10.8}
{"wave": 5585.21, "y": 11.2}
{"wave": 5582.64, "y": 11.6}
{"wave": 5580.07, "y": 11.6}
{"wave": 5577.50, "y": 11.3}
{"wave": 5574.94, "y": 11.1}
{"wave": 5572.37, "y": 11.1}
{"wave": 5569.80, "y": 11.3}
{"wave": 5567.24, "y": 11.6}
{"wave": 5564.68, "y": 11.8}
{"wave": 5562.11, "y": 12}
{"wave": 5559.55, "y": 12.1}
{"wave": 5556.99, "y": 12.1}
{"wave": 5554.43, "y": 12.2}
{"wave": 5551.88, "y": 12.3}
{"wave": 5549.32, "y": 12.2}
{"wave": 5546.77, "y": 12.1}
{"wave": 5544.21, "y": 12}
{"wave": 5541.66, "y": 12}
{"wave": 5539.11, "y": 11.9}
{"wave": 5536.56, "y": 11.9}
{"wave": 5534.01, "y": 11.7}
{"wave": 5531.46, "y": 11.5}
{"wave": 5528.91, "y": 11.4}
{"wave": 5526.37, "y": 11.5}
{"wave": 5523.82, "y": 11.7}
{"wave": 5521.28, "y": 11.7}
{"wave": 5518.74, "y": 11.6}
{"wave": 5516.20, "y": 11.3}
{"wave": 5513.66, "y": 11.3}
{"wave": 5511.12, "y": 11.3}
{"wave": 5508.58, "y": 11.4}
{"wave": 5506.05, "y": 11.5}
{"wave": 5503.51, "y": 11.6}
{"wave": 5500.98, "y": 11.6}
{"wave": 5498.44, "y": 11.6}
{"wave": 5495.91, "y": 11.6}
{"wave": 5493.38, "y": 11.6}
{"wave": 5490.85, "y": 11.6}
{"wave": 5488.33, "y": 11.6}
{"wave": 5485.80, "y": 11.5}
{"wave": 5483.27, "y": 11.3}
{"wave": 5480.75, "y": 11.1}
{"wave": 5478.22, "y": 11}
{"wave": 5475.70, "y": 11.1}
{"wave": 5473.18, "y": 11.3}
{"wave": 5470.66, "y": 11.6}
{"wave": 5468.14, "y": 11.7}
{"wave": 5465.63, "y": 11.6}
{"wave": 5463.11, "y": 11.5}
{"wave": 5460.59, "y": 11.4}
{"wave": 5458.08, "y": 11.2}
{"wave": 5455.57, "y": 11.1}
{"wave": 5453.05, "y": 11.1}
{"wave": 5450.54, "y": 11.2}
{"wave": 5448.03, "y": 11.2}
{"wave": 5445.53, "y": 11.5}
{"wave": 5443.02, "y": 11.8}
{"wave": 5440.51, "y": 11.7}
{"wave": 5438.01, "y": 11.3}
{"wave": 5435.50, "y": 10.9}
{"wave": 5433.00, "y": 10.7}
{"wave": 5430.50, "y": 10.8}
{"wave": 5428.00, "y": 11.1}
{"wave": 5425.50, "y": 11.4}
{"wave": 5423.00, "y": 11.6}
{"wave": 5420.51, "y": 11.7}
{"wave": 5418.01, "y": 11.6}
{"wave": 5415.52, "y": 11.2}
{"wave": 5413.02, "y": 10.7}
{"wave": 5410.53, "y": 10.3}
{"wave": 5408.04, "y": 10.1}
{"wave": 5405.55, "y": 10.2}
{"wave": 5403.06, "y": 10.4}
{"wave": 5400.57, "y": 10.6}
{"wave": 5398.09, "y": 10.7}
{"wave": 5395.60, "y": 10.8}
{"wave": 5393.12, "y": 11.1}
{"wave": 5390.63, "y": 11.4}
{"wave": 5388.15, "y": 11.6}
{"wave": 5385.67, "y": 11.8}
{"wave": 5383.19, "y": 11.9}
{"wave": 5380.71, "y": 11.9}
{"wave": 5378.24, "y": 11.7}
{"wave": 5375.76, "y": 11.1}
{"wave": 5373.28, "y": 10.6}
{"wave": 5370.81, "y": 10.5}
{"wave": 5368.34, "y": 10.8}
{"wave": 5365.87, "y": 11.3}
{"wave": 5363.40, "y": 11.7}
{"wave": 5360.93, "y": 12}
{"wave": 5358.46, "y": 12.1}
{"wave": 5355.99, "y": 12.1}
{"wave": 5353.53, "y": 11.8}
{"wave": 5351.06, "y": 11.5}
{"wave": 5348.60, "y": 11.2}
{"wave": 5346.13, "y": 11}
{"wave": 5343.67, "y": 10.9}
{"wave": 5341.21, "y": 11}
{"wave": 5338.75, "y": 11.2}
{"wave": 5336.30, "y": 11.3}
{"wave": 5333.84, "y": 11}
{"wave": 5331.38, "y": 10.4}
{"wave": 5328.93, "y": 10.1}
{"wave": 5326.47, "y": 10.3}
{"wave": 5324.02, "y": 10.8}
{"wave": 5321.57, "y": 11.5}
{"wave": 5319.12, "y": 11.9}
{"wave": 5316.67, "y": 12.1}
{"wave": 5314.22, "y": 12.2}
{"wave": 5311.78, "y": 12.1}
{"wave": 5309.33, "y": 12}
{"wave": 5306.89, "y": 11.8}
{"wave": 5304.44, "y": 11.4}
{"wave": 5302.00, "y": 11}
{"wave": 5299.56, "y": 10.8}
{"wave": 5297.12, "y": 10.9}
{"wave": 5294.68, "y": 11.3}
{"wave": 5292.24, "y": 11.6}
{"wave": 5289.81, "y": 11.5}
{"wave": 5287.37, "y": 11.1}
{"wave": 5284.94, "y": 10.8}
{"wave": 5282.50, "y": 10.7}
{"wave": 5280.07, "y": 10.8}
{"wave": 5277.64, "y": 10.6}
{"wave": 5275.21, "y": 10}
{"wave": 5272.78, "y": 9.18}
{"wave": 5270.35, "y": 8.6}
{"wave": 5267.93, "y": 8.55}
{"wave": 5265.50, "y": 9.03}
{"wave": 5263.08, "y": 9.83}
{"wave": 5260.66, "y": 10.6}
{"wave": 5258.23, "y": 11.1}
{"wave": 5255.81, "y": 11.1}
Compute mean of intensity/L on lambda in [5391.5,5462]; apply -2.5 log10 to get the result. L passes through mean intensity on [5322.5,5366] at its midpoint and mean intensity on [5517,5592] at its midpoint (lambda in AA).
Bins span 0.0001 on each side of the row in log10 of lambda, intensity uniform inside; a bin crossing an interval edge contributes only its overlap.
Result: 0.03 mag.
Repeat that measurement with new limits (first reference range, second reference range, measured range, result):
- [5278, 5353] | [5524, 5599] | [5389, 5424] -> 0.045 mag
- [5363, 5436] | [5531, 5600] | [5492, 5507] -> -0.018 mag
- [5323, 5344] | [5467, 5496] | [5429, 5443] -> 0.007 mag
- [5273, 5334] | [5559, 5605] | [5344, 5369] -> -0.037 mag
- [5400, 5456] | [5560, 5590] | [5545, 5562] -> -0.074 mag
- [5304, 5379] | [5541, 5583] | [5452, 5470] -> 0.019 mag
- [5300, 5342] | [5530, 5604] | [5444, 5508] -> 0.007 mag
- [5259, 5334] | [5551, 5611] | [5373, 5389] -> -0.054 mag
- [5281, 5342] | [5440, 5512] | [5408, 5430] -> 0.023 mag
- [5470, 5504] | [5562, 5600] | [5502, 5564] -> -0.039 mag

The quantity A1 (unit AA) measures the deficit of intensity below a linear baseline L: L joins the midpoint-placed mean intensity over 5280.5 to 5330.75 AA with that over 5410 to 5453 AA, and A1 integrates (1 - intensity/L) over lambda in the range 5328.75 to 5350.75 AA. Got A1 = 0.6 AA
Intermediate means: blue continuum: 11.3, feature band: 11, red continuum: 11.2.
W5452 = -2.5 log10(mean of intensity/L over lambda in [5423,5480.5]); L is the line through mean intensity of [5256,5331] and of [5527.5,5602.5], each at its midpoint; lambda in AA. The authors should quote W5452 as 0.00 mag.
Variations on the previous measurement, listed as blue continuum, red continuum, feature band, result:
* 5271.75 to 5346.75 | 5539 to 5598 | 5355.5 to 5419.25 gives 0.01 mag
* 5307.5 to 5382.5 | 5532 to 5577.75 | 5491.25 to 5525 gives 0.02 mag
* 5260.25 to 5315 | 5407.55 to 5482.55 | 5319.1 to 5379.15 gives -0.03 mag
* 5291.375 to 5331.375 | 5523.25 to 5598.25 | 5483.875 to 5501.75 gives 0.00 mag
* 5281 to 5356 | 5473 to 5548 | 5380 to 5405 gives 0.02 mag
